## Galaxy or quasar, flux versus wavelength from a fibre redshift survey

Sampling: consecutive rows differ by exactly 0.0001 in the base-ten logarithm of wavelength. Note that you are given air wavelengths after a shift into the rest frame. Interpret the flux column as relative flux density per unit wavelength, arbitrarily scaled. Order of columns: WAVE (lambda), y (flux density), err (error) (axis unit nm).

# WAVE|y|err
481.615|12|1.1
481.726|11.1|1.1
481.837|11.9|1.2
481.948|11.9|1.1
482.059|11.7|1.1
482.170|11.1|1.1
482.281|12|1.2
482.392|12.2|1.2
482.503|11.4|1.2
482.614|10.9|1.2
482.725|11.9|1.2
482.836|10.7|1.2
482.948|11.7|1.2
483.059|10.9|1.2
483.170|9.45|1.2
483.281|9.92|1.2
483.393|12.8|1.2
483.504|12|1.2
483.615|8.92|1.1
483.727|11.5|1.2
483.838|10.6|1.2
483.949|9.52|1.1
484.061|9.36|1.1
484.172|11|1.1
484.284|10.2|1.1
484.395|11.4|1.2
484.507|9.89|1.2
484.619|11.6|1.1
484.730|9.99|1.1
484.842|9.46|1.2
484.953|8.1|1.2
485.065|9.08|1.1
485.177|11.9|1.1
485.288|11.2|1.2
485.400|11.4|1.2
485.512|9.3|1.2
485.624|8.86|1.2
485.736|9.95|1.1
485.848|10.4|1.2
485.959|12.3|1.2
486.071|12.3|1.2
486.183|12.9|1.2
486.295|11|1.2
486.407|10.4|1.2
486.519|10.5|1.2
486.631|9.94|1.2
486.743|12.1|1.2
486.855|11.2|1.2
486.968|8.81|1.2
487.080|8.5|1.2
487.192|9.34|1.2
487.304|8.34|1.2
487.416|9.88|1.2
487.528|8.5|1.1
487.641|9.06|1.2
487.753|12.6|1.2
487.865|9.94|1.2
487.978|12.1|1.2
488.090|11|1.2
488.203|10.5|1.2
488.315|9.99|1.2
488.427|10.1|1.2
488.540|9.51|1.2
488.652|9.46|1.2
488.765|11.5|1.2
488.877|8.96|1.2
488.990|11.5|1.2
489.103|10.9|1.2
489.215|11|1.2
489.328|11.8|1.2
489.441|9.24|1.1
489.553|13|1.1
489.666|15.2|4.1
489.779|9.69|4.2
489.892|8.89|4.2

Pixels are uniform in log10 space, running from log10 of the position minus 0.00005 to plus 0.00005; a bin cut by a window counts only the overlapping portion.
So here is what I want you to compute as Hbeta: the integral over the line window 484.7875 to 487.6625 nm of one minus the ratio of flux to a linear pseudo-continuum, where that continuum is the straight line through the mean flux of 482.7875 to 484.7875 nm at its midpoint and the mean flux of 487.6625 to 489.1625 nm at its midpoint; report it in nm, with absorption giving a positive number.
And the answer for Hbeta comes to 0.11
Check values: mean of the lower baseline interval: 10.6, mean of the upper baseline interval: 10.6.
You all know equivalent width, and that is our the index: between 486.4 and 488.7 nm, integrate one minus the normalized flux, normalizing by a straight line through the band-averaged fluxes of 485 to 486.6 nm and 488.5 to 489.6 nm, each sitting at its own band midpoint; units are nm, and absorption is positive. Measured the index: 0.14 nm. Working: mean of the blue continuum 10.8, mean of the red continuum 10.7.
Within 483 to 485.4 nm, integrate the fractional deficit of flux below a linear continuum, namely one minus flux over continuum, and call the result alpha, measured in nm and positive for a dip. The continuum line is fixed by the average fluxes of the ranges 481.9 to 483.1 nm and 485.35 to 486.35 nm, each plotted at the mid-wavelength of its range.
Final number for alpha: 0.16 nm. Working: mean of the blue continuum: 11.5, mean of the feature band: 10.4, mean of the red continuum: 10.9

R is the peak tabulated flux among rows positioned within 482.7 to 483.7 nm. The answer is 12.8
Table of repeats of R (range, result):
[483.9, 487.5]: 12.9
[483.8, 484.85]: 11.6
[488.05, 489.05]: 11.5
